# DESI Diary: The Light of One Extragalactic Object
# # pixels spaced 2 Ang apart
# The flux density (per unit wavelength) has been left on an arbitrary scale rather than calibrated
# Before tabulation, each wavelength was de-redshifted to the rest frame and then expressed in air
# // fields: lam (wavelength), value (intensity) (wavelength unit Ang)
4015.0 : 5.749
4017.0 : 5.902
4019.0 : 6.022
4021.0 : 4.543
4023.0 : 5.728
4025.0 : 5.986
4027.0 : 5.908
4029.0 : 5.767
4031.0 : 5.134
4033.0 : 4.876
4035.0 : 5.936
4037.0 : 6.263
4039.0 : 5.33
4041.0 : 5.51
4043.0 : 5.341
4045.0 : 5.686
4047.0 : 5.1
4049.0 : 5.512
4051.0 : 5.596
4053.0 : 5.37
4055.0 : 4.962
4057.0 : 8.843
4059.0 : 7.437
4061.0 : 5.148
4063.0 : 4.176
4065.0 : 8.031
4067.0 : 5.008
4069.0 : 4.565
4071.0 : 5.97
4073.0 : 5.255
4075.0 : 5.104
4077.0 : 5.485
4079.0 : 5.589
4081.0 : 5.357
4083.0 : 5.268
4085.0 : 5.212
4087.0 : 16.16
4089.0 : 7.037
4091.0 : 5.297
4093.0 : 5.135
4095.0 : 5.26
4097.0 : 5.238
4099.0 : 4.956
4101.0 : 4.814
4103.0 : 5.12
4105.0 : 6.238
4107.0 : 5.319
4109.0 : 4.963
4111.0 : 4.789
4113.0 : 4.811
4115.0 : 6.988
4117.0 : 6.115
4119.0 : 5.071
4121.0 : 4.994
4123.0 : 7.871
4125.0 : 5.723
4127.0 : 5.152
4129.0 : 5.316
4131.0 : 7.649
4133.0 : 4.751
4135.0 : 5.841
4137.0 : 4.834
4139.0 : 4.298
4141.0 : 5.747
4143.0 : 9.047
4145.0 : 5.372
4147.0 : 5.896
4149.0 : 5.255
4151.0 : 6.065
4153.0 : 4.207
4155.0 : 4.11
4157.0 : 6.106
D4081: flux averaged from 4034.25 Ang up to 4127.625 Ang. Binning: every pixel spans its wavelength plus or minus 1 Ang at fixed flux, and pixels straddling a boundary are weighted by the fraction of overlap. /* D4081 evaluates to 5.83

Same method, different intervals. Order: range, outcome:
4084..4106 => 6.41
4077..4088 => 7.33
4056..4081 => 5.86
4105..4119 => 5.52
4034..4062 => 5.86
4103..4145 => 5.75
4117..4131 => 5.86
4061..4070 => 5.41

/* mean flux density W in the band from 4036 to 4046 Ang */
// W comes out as 5.63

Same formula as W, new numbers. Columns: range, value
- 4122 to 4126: 6.8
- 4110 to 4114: 4.8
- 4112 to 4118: 5.97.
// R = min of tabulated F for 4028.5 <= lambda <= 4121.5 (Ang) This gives 4.176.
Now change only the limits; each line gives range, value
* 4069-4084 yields 4.565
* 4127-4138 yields 4.751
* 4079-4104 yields 4.814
